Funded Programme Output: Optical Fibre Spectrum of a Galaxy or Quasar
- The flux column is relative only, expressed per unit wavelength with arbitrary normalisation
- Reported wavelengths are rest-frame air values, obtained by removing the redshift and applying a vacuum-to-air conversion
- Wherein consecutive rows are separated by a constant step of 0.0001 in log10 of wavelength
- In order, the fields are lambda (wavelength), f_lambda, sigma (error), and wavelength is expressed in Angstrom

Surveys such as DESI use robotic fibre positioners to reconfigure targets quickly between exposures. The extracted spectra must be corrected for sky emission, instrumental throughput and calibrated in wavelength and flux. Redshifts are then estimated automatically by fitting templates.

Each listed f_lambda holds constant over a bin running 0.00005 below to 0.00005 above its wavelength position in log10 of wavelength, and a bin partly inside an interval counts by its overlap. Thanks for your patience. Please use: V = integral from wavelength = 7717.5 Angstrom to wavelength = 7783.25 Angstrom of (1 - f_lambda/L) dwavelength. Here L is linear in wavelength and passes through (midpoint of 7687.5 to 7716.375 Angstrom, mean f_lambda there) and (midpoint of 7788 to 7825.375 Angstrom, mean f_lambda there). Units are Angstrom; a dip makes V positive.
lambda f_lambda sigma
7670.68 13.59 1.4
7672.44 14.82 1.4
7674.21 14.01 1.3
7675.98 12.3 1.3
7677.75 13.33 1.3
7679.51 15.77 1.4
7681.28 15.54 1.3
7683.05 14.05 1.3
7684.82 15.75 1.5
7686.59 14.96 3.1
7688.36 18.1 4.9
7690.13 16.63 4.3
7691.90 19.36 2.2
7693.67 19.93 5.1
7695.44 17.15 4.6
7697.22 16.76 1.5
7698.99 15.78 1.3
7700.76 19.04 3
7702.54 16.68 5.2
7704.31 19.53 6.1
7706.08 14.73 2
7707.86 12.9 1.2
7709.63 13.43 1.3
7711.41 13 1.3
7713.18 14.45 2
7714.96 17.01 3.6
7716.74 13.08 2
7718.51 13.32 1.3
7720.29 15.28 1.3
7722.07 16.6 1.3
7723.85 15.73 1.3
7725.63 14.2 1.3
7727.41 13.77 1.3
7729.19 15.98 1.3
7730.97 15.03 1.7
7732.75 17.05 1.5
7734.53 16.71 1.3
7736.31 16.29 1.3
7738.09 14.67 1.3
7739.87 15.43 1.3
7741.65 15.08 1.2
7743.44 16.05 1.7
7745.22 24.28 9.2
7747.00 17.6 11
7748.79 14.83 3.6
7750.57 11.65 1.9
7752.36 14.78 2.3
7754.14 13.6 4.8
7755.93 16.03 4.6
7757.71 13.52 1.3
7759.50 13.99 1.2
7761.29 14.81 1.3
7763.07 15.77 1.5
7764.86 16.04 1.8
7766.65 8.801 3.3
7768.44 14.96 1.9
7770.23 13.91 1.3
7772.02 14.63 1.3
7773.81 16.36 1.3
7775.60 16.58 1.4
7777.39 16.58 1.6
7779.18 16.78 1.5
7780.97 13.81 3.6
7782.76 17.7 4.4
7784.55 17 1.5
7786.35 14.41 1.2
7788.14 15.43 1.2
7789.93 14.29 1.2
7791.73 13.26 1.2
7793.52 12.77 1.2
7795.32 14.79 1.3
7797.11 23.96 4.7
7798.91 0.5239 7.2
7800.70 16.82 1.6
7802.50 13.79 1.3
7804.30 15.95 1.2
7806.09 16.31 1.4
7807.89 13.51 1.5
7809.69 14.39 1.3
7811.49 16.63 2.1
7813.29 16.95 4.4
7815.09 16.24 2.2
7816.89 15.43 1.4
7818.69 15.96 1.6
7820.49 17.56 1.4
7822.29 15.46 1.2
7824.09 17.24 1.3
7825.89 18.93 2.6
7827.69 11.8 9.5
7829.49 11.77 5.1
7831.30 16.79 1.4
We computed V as 2.1 Angstrom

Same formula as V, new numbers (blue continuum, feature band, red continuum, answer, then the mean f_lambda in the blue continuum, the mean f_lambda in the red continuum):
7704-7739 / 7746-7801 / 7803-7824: 2.88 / 15.1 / 15.9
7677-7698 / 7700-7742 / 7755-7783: 1.26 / 16.5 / 15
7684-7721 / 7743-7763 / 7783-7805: -0.47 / 16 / 14.5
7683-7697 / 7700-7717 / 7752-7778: 1.14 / 17.2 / 14.7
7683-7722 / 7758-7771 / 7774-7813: 1.14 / 16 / 15.1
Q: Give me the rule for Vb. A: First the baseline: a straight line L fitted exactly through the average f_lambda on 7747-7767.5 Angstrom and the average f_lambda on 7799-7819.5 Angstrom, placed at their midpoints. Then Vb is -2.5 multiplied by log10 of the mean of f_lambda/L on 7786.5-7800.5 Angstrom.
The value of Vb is 0.07 mag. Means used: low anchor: 14.1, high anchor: 15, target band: 13.8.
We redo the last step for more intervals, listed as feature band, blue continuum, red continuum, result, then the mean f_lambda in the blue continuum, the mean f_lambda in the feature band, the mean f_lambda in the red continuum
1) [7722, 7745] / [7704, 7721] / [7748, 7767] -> -0.106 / 14.5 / 15.8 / 14.1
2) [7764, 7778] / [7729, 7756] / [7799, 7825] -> 0.073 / 15.9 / 14.7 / 15.4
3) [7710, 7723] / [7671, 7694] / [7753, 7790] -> 0.054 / 15.6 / 14.6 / 15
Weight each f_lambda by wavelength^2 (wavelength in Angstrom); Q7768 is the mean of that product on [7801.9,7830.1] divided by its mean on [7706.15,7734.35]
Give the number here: 1.08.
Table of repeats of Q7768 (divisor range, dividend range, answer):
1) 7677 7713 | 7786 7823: 0.96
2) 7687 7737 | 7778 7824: 0.98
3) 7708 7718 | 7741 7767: 1.10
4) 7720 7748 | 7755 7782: 0.92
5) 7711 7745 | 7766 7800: 0.96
